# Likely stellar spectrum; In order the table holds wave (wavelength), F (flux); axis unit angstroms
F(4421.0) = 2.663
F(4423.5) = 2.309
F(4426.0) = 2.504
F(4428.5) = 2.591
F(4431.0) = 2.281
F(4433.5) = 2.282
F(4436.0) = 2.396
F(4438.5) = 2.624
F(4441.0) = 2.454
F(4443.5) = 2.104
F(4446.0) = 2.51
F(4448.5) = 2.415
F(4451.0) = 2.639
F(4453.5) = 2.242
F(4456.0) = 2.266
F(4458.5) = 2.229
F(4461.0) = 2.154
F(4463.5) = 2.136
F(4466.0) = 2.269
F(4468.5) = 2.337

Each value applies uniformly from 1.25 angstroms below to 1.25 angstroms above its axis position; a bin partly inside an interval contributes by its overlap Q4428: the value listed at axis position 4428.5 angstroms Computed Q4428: 2.591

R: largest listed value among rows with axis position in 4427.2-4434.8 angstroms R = 2.591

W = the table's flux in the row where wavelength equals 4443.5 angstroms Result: 2.104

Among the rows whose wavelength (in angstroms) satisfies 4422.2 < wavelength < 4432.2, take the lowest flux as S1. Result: 2.281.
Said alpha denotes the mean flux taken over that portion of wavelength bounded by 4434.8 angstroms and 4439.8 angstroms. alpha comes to 2.51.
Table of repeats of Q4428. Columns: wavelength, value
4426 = 2.504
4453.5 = 2.242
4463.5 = 2.136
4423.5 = 2.309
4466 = 2.269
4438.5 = 2.624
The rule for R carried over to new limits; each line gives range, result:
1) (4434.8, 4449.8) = 2.624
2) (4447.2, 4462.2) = 2.639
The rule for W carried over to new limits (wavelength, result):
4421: 2.663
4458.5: 2.229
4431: 2.281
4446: 2.51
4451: 2.639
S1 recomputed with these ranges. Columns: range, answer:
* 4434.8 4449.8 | 2.104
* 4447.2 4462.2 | 2.154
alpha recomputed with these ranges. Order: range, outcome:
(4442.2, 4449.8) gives 2.35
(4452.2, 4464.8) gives 2.21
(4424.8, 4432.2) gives 2.46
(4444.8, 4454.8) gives 2.45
